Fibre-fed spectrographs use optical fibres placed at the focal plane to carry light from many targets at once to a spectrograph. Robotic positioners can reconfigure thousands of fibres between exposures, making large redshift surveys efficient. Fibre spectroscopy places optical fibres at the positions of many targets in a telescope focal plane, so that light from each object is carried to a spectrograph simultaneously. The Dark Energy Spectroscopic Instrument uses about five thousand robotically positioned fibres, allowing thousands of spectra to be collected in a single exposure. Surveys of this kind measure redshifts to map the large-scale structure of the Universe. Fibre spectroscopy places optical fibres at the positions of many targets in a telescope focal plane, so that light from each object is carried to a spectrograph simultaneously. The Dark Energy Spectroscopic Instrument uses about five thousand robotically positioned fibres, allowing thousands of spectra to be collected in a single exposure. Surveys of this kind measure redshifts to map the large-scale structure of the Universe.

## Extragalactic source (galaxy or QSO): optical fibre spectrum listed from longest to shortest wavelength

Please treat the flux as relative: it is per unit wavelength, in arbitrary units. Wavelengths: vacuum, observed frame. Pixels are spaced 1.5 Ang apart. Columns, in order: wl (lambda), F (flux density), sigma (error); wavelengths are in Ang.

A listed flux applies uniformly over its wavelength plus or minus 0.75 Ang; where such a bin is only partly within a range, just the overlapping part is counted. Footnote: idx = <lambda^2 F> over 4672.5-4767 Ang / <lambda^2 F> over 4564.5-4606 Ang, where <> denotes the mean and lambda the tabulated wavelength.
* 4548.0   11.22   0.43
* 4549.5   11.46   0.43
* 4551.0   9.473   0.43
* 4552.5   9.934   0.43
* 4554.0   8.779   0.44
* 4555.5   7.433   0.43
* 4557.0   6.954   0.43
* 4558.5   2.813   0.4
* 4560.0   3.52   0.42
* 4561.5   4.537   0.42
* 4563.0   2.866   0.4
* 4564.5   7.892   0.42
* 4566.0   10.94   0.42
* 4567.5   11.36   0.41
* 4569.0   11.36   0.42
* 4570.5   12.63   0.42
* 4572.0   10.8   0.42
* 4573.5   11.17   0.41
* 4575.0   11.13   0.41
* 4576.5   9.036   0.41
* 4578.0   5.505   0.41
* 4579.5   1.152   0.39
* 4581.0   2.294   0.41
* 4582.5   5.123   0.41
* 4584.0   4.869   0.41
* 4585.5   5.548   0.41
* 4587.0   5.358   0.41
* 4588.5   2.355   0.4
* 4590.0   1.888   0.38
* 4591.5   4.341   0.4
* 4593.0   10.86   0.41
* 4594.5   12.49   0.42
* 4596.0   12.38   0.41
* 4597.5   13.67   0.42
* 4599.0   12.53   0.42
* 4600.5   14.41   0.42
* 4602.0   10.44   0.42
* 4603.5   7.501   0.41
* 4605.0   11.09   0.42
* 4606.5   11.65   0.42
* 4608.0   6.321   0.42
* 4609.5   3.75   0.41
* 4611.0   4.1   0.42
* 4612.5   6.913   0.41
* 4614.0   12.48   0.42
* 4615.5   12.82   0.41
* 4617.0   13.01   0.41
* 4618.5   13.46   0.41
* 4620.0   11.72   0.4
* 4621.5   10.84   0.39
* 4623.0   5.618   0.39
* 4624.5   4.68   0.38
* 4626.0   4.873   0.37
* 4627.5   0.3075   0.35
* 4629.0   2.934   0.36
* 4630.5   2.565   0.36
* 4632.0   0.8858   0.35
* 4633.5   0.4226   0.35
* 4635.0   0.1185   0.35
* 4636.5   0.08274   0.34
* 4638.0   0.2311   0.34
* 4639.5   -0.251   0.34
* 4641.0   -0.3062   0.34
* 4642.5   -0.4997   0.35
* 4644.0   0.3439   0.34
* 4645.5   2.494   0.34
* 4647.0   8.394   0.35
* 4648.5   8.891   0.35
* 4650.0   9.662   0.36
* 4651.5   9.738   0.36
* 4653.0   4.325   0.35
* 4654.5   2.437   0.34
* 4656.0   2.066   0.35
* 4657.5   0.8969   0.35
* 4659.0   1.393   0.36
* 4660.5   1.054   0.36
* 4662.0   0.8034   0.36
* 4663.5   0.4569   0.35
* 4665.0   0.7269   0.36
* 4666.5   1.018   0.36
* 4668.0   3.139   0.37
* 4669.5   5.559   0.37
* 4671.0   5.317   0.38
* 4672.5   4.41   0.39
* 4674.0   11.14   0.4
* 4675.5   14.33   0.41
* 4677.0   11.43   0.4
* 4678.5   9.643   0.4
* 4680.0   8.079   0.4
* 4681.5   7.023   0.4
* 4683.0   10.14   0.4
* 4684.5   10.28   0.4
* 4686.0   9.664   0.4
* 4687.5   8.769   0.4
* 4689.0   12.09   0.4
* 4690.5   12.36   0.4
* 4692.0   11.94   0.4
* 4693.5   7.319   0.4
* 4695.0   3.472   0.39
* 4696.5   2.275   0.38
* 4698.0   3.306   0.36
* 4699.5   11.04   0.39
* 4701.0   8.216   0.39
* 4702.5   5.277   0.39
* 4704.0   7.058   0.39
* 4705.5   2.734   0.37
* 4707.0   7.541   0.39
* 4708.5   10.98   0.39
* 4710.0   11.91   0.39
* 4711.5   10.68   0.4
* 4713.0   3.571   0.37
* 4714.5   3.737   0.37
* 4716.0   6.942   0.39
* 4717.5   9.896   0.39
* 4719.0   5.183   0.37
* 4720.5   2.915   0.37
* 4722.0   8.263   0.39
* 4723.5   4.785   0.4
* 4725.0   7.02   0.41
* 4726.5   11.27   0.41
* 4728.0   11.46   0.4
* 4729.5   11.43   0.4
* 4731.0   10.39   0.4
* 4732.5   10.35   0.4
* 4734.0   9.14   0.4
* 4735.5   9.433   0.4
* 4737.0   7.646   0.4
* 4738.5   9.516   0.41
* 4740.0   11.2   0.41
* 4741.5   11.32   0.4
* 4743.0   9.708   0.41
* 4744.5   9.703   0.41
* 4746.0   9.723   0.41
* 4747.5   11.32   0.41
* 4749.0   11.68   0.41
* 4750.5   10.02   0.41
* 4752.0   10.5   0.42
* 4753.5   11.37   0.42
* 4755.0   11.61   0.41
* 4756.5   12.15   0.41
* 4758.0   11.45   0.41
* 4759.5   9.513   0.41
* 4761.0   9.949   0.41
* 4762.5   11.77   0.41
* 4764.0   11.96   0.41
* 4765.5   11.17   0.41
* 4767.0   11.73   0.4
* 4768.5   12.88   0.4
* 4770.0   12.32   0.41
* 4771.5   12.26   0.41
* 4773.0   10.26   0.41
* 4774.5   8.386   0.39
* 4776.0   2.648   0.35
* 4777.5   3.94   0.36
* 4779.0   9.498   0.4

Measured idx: 1.13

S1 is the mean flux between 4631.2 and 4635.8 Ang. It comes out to 0.494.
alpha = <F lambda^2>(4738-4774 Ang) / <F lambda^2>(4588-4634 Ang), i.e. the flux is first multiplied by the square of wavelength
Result 1.5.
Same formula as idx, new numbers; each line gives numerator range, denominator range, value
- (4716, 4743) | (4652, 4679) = 2.04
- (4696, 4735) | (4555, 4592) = 1.25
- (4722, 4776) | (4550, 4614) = 1.40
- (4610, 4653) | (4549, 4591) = 0.76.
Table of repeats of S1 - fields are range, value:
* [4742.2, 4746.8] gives 9.75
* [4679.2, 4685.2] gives 8.88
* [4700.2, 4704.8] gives 6.85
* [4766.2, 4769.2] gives 12.3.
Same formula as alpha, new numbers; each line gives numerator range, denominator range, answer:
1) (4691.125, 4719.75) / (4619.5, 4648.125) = 2.49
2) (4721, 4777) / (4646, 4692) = 1.59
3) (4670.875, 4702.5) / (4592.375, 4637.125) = 1.14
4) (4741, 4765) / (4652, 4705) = 1.79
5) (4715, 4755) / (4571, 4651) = 1.51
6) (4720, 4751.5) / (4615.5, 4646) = 2.55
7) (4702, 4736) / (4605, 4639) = 1.39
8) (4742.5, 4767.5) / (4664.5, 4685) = 1.53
